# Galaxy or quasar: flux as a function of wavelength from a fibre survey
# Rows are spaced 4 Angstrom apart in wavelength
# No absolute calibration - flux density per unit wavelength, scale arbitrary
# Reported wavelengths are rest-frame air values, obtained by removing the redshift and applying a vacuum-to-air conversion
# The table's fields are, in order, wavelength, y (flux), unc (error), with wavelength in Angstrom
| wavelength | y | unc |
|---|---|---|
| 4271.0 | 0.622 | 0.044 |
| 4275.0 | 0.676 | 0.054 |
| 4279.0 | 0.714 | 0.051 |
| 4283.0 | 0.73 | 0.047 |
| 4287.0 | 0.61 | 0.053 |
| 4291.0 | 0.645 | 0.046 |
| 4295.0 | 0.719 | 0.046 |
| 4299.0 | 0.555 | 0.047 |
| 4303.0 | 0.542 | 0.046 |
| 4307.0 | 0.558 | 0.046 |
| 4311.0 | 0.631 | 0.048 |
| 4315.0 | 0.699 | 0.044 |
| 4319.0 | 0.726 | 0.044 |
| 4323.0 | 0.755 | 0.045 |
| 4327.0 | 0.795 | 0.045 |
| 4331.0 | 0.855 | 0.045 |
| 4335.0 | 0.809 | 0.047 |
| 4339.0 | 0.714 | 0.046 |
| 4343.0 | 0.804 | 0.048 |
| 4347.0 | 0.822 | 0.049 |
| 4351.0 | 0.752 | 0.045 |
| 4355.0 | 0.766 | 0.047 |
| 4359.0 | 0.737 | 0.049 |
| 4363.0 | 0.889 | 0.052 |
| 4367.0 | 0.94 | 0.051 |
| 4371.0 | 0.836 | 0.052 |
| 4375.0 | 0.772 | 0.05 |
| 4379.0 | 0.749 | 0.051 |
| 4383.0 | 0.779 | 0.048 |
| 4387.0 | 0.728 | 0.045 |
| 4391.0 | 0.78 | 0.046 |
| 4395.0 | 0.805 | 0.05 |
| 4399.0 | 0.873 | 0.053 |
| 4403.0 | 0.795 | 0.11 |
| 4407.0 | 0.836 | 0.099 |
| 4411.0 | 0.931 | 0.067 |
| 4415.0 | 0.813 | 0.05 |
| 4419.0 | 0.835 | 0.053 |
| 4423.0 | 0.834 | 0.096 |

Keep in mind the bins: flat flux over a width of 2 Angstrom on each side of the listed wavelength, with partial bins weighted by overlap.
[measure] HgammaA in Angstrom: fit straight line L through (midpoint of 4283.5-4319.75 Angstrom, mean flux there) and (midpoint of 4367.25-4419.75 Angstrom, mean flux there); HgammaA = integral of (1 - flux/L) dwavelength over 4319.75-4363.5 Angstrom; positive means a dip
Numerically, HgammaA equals -4.6 Angstrom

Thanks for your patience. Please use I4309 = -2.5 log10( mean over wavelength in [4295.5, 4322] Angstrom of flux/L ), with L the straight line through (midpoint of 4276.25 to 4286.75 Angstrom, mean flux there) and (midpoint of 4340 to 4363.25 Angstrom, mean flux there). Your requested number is 0.17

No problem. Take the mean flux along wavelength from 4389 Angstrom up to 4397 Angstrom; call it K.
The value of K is 0.792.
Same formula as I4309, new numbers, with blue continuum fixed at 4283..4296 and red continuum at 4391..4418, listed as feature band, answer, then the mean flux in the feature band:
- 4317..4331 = -0.081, 0.772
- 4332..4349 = -0.071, 0.791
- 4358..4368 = -0.111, 0.859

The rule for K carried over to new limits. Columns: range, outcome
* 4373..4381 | 0.76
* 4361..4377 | 0.859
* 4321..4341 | 0.786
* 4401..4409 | 0.816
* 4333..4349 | 0.787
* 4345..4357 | 0.78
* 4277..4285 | 0.722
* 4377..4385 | 0.764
